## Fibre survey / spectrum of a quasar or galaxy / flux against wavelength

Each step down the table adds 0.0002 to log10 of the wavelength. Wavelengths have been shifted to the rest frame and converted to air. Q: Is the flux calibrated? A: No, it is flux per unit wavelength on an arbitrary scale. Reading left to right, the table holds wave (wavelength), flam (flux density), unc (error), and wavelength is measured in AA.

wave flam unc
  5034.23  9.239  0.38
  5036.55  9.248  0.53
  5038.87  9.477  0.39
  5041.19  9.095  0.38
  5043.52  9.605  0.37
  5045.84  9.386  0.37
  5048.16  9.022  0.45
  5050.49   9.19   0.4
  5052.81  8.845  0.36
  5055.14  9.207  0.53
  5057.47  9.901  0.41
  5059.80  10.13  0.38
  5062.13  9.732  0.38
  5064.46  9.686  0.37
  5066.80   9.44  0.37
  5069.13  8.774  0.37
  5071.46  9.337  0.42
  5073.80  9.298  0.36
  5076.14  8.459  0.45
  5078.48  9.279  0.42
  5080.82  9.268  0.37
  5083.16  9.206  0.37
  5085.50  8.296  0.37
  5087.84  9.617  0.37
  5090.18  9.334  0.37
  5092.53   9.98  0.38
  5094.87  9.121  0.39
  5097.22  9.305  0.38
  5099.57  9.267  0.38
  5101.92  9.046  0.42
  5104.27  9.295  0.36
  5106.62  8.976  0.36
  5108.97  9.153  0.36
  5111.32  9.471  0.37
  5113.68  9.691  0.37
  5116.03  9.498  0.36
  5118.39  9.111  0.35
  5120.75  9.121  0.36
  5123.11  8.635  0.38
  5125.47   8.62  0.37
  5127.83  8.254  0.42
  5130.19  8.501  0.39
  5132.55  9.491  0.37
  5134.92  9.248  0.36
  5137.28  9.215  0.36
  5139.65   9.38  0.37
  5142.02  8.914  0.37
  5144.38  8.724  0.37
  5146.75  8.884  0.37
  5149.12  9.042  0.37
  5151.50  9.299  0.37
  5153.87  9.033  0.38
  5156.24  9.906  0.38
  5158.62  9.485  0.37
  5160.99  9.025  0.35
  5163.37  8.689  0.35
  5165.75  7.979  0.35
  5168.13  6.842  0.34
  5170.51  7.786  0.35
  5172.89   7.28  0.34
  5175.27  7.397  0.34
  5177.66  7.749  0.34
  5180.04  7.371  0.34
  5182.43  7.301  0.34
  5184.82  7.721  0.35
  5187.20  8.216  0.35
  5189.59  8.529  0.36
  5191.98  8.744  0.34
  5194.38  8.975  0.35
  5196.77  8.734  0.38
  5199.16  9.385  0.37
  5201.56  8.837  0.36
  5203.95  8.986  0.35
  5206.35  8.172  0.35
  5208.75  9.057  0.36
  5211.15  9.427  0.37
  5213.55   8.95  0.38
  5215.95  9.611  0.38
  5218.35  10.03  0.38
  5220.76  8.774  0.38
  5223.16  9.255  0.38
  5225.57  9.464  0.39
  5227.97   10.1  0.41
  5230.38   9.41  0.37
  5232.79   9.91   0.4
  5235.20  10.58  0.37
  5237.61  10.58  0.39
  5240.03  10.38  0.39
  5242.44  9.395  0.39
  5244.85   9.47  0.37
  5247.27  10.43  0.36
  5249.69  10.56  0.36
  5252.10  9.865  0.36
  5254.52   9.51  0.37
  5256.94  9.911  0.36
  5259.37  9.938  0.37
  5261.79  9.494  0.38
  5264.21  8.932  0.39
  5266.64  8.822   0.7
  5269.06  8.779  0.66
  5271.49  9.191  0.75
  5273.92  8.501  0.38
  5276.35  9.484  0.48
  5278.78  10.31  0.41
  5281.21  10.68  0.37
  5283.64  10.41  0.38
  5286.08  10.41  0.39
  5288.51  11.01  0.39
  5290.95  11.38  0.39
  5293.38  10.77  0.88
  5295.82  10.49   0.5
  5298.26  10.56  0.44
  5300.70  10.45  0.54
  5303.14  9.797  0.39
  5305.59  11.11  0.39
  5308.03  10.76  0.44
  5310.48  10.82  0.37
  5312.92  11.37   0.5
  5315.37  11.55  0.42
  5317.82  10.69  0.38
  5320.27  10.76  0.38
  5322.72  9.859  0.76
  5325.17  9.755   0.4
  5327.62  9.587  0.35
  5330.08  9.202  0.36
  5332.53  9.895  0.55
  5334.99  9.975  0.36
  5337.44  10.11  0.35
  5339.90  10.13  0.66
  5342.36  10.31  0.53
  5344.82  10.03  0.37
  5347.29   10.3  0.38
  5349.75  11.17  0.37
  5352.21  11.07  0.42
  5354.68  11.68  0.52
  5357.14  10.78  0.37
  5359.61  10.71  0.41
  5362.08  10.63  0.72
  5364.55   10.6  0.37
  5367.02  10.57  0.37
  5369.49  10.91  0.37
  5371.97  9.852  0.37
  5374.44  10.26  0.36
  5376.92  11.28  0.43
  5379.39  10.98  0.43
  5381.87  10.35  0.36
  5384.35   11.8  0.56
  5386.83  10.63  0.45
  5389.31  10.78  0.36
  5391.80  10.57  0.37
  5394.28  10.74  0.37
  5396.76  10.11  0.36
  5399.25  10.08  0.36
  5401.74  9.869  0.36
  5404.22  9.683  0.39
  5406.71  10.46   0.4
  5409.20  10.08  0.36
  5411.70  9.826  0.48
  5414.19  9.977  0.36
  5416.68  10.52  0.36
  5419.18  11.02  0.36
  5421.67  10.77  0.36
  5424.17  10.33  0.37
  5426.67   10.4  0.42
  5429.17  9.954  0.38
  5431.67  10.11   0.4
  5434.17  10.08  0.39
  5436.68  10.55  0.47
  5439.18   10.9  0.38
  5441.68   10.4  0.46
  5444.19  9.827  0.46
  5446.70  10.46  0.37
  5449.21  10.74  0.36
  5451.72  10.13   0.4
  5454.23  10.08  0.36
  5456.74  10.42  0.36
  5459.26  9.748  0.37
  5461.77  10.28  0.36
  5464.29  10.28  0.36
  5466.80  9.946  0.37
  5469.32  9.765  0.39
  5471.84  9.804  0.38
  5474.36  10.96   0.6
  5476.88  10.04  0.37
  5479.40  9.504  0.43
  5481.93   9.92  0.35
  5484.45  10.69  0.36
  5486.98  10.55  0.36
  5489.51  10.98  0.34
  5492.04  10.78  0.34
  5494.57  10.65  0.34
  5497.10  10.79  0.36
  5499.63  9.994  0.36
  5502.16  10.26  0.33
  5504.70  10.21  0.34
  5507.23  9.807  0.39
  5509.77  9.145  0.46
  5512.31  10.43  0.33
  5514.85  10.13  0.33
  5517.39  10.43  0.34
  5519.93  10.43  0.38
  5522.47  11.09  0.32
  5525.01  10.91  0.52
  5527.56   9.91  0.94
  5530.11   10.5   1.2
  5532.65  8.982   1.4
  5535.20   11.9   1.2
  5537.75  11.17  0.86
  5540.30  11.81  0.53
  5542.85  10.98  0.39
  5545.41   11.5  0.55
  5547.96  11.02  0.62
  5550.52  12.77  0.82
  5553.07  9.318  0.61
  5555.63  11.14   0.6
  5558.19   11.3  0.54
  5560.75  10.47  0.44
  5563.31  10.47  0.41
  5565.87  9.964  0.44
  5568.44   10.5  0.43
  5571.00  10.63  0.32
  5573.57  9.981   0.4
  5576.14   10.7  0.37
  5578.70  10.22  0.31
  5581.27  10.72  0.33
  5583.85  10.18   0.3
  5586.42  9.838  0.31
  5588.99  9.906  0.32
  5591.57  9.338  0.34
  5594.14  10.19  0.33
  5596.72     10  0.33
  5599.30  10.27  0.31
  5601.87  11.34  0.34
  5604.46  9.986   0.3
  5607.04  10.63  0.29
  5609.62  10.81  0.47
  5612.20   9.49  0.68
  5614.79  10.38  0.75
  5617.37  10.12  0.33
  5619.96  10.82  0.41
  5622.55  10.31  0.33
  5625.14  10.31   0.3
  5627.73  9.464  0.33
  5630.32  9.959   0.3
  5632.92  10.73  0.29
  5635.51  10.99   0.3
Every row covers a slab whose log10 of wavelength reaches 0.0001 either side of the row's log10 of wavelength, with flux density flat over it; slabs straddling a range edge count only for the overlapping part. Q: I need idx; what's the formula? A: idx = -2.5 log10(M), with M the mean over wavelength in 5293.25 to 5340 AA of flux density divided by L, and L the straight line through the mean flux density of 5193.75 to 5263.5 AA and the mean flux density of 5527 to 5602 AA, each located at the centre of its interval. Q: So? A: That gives -0.06 mag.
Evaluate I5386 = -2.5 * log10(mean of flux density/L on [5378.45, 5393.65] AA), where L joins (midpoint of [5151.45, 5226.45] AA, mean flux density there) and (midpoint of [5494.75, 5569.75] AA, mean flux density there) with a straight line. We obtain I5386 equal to -0.11 mag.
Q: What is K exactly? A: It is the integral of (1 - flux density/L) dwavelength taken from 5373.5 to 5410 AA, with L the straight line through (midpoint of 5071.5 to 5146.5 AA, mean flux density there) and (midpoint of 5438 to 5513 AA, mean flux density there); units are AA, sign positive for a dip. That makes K -1.9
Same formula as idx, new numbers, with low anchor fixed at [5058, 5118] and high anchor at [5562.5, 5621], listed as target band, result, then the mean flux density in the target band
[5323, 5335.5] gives 0.01 mag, 9.68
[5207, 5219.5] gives 0.02 mag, 9.36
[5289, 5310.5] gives -0.10 mag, 10.7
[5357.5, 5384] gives -0.09 mag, 10.7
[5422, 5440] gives -0.04 mag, 10.3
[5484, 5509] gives -0.04 mag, 10.4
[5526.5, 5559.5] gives -0.08 mag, 11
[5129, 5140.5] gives 0.03 mag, 9.16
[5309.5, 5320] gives -0.14 mag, 11.1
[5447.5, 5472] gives -0.01 mag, 10.1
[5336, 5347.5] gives -0.04 mag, 10.2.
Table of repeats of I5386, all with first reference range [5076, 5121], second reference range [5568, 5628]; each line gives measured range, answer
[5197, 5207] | 0.07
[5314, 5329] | -0.07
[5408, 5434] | -0.04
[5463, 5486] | -0.01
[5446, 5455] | -0.04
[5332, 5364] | -0.08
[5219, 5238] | -0.03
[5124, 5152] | 0.04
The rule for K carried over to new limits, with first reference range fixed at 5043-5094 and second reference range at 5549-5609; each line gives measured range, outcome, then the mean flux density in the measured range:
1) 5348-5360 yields -1.4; 11.1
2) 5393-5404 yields -0.1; 10.2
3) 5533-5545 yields -1.1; 11.3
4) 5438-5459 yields -0.4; 10.3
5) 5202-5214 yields 0.9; 8.91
